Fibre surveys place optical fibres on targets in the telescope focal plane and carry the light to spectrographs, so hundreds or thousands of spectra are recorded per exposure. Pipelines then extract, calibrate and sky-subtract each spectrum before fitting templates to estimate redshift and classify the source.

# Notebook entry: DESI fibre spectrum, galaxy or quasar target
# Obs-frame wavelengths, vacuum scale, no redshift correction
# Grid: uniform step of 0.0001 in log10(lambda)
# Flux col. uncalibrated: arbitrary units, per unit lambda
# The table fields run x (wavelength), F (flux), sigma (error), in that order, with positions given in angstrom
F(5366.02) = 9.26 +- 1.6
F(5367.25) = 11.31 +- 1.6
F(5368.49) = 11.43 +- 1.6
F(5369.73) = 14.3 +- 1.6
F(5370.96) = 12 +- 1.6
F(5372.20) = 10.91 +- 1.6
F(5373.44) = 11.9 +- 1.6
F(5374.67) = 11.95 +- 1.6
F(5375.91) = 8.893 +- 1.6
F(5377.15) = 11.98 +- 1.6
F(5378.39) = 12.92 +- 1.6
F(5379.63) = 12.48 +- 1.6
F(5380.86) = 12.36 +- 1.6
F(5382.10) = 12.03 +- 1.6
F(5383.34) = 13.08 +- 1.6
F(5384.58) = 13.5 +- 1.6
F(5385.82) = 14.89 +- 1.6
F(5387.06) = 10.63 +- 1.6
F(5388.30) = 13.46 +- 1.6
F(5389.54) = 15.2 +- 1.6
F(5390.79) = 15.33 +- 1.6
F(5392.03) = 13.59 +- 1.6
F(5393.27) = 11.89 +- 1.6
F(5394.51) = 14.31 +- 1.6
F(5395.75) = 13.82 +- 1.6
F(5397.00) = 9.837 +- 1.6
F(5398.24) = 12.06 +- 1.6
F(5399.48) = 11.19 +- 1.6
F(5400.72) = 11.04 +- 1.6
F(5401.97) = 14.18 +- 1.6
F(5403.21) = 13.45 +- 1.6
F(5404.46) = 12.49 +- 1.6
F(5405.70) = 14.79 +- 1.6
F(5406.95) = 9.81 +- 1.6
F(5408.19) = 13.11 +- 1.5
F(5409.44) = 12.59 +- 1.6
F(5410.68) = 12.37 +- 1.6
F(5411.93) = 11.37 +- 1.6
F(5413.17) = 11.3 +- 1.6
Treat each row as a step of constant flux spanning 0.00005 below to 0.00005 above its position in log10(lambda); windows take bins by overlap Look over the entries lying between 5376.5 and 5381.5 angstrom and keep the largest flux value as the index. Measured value 12.92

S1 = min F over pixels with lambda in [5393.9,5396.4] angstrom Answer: 13.82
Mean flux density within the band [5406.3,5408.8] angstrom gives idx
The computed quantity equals 11.5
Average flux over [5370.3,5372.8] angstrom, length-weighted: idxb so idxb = 11.5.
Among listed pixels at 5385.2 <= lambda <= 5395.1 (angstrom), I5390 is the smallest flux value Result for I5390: 10.63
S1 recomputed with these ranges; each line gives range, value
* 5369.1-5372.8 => 10.91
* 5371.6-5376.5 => 8.893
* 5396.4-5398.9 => 9.837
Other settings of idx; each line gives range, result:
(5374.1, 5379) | 11.4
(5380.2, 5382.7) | 12.2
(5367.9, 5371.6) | 12.6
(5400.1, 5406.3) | 13.2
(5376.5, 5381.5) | 12.4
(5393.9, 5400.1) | 12.2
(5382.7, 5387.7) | 13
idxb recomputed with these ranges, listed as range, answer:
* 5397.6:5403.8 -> 12.4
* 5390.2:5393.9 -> 13.6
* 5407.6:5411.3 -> 12.7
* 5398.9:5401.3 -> 11.1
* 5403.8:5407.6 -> 12.4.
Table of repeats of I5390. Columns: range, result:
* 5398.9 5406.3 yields 11.04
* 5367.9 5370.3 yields 11.43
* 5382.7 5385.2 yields 13.08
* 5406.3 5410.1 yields 9.81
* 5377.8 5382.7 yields 12.03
